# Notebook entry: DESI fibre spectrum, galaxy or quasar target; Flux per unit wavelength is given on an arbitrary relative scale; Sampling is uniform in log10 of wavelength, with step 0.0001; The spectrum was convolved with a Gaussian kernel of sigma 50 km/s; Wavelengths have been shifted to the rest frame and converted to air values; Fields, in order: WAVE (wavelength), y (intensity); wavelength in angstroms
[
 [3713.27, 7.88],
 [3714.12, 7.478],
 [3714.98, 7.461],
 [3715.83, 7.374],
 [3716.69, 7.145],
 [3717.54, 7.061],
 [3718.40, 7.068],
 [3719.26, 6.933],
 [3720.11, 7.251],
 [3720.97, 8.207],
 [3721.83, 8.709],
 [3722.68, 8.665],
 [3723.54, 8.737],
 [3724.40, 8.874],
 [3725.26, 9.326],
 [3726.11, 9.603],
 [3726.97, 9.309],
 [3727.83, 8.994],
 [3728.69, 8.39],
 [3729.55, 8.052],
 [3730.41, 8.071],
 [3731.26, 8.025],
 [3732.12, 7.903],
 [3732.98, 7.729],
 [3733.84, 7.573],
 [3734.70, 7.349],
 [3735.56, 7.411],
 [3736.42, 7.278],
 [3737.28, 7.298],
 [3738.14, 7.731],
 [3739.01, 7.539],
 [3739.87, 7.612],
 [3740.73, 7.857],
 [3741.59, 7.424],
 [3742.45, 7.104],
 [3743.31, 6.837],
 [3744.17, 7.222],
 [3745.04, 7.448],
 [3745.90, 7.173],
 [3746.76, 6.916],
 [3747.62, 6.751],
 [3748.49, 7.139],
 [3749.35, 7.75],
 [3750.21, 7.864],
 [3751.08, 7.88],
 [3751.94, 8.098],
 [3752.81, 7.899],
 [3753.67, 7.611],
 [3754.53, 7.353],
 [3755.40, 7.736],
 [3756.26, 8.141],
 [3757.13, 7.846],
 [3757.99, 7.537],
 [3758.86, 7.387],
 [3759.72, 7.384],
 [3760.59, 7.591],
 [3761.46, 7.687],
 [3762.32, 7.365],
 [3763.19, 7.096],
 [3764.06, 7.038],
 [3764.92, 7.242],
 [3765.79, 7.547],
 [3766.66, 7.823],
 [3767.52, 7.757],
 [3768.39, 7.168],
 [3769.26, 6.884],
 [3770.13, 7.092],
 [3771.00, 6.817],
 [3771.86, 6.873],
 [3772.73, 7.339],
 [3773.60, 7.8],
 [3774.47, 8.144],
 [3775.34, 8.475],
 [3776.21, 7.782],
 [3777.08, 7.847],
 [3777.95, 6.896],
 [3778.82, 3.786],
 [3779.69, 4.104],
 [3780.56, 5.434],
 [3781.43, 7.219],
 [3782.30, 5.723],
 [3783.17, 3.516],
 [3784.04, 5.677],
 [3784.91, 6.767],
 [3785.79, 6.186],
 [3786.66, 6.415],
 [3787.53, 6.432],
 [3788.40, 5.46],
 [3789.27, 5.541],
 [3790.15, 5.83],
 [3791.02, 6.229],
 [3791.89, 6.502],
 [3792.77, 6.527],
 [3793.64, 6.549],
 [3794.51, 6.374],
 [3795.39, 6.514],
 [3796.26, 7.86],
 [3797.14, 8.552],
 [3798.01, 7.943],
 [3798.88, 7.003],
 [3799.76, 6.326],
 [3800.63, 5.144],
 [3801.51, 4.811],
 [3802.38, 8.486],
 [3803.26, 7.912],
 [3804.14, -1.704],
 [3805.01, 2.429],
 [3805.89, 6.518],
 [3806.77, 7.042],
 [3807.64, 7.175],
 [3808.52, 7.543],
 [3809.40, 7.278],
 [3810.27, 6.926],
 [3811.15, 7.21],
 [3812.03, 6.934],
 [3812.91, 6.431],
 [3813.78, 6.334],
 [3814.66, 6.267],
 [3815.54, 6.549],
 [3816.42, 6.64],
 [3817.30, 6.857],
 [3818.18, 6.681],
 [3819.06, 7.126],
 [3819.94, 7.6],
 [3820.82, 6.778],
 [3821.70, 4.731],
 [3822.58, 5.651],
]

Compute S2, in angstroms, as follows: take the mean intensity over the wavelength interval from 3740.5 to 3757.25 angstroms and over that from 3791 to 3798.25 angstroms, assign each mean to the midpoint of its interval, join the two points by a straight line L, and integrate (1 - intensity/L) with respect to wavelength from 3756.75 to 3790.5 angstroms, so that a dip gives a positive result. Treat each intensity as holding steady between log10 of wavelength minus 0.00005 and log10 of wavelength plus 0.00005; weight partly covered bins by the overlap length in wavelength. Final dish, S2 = 2.2 angstroms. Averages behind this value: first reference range 7.49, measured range 6.78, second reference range 7.02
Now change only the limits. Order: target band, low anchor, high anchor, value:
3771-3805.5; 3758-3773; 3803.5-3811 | 0.6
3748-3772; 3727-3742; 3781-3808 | -1.4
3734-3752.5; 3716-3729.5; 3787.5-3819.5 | 0.9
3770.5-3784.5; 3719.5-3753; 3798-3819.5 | 1.0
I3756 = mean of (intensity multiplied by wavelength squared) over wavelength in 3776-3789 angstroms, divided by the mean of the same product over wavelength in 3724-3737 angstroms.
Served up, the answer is 0.7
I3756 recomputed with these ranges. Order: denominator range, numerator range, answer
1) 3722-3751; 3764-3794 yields 0.86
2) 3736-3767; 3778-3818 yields 0.85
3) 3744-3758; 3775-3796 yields 0.83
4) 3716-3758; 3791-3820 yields 0.86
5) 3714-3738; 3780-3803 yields 0.82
